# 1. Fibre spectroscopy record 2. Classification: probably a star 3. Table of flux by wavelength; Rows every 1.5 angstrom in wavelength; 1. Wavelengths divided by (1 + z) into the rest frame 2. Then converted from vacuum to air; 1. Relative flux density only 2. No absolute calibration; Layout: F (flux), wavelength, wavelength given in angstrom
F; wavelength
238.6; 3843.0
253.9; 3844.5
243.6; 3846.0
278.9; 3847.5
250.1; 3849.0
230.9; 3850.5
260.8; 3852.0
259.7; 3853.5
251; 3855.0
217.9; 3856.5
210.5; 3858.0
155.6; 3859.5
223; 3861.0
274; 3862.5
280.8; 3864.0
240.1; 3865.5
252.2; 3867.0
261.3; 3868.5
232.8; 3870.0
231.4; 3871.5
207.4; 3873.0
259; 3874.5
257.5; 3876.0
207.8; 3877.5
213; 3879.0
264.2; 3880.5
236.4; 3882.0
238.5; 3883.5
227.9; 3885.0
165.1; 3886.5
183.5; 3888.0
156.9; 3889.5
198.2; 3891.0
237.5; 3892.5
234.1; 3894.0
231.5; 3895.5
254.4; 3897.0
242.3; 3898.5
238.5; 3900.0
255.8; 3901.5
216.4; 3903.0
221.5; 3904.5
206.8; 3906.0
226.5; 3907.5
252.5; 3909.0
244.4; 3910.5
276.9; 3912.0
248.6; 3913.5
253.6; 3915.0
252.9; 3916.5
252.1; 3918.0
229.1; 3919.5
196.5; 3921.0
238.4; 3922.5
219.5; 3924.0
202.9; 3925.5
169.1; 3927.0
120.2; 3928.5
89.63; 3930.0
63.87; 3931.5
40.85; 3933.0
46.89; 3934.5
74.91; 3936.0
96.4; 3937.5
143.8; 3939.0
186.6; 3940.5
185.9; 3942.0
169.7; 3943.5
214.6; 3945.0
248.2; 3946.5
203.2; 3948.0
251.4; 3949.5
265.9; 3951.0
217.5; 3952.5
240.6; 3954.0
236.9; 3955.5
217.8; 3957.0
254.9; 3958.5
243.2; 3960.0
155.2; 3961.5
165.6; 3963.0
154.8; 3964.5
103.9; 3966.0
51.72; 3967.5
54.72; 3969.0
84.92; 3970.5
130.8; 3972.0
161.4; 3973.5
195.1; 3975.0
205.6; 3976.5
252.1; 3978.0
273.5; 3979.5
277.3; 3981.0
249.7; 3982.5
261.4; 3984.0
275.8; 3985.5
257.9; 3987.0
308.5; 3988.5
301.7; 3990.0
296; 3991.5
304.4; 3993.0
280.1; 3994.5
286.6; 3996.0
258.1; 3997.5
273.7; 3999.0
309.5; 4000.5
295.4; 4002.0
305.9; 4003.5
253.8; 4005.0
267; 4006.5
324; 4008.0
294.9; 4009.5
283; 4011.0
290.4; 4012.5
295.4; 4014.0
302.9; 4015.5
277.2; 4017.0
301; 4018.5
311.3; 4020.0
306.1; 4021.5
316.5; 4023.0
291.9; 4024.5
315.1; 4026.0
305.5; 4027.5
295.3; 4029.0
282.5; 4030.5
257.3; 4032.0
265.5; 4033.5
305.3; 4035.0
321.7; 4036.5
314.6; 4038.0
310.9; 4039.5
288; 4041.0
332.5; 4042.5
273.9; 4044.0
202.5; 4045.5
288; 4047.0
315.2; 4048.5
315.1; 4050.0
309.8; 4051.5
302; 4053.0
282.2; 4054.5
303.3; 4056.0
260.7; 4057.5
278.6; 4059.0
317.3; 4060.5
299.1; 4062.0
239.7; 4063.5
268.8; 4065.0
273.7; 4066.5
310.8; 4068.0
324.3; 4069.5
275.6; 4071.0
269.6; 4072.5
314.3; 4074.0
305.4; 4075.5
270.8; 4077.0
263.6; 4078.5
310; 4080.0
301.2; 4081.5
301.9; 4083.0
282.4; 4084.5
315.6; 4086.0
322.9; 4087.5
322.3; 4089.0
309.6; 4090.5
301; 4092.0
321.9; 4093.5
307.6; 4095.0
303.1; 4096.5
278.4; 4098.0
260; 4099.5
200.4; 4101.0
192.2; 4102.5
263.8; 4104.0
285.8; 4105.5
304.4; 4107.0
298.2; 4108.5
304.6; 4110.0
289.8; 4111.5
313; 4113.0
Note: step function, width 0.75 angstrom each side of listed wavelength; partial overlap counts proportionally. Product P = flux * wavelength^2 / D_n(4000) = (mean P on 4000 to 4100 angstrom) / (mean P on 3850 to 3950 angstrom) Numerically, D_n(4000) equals 1.51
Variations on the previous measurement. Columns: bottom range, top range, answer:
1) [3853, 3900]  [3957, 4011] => 1.08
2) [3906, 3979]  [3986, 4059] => 1.66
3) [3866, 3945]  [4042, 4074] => 1.52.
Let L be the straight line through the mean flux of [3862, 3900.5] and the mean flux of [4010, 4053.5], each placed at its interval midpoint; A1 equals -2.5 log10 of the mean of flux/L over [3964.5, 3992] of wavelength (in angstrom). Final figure 0.31 mag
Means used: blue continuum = 231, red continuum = 296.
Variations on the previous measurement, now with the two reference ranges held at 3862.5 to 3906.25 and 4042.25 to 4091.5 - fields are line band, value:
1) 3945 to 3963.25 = 0.13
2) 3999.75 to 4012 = -0.08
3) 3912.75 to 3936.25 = 0.38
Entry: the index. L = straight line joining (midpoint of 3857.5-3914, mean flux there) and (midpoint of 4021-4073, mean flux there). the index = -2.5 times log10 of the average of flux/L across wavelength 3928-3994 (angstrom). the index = 0.34 mag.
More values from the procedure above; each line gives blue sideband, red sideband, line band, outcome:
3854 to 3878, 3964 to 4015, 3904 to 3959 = 0.22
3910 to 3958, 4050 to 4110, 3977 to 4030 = -0.21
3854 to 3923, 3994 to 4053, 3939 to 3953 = 0.21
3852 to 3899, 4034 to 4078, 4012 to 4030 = -0.08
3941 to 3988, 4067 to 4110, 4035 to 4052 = -0.15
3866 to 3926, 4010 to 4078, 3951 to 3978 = 0.43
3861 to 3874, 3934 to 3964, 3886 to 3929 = -0.02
